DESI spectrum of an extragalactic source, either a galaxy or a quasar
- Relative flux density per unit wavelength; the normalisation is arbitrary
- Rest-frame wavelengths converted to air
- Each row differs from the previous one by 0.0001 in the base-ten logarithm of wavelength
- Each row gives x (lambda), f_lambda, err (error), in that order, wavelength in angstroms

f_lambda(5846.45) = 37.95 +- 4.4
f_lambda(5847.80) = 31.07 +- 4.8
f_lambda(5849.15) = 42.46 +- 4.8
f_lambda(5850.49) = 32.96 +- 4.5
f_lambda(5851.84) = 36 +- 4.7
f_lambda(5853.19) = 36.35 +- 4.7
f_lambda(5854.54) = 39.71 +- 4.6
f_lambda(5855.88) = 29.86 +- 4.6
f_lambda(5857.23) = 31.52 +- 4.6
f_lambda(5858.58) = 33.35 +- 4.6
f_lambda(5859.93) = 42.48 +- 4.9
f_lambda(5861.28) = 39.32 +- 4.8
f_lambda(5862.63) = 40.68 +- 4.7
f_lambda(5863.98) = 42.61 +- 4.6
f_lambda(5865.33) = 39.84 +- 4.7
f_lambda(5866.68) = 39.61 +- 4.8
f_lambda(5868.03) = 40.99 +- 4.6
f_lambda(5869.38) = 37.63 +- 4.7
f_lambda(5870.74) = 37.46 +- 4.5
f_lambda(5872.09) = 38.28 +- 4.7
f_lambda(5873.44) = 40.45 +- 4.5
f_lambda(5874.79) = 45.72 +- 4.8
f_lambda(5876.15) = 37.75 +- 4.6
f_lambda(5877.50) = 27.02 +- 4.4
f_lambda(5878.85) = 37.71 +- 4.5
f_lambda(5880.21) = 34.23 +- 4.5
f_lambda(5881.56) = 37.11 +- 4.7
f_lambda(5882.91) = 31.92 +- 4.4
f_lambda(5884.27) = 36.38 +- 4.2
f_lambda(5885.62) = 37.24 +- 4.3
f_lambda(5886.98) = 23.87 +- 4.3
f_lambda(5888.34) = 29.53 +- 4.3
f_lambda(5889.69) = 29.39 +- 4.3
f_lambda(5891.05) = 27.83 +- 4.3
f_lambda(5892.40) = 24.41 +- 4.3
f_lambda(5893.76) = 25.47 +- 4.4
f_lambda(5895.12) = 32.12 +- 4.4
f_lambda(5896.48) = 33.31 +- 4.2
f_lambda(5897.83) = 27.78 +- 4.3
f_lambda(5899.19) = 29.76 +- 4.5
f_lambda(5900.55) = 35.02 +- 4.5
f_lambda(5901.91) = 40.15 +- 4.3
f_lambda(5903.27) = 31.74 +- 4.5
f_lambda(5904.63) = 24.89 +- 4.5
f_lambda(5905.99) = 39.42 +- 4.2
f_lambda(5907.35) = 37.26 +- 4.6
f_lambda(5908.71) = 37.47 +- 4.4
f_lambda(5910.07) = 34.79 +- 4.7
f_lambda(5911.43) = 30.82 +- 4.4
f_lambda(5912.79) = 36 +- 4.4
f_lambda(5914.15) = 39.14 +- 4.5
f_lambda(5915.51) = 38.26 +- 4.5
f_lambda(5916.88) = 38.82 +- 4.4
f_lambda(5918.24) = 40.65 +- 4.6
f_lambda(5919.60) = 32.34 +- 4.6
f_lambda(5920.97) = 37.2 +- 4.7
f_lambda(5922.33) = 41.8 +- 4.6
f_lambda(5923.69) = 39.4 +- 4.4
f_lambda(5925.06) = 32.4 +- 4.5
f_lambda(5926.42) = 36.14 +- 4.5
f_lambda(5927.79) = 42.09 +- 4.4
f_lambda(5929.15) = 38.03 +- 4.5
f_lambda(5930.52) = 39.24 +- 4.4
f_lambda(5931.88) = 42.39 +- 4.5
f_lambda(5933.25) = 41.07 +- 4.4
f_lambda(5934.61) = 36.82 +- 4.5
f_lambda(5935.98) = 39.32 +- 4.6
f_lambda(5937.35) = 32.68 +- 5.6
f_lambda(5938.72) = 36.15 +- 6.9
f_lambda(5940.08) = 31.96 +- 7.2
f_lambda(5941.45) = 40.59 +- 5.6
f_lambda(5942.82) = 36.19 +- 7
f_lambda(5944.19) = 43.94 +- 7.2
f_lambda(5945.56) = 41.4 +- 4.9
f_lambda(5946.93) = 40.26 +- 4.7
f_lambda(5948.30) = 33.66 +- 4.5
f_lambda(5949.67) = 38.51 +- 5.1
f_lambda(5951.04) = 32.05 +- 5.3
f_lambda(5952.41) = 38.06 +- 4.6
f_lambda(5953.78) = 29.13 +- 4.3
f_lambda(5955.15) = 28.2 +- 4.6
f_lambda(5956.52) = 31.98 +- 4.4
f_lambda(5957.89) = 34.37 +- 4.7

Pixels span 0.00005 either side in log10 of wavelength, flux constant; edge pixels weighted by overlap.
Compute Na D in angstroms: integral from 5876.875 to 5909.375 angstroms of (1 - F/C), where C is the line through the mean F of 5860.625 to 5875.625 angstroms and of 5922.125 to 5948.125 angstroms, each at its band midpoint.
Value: 6.06 angstroms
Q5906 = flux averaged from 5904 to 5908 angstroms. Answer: 33.9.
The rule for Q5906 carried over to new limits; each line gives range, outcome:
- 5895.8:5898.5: 30.6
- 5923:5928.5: 37.5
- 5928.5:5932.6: 39.9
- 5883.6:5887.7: 32.4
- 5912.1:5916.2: 37.8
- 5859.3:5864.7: 41.2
